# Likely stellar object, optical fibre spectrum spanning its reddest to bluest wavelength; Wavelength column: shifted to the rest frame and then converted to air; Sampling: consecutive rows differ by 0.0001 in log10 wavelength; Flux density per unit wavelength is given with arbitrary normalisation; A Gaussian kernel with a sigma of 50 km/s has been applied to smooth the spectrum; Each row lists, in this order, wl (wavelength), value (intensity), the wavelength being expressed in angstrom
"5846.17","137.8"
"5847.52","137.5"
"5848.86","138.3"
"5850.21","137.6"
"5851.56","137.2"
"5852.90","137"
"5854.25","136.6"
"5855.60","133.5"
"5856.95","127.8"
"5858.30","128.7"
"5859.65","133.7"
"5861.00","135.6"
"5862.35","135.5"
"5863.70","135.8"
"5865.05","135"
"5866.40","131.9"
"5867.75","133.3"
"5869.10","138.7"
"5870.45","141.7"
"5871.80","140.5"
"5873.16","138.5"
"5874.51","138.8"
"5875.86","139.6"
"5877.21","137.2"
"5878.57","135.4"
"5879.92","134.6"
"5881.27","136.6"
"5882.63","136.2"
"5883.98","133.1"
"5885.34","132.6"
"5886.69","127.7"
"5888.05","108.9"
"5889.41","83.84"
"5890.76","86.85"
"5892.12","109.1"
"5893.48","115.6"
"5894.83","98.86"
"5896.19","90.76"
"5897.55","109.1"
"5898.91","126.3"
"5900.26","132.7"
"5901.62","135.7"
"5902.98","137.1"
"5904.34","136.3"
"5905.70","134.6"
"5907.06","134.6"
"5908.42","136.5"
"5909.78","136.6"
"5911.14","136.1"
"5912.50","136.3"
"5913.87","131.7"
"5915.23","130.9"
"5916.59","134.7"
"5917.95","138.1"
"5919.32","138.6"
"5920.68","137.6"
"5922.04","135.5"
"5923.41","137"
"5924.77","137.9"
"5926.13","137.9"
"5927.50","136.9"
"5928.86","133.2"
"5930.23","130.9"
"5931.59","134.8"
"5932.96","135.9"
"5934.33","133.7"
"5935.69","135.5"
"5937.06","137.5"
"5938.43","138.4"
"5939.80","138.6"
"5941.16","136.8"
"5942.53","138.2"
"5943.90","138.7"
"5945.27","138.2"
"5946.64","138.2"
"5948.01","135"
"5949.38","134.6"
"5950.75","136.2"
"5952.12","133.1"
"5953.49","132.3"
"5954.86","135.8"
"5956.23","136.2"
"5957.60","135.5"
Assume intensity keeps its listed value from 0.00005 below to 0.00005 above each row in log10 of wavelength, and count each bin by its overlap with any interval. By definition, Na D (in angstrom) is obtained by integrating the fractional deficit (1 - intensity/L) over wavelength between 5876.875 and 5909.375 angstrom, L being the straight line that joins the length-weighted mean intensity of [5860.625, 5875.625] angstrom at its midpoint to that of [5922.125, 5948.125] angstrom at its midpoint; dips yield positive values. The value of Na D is 3.3 angstrom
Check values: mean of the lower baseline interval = 137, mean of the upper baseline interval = 136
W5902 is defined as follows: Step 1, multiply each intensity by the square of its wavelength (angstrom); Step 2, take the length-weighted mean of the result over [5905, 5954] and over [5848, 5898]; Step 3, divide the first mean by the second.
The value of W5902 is 1.08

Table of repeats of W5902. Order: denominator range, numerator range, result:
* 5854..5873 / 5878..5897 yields 0.87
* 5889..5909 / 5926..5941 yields 1.16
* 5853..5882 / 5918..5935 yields 1.02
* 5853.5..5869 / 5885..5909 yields 0.90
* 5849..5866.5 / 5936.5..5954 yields 1.05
